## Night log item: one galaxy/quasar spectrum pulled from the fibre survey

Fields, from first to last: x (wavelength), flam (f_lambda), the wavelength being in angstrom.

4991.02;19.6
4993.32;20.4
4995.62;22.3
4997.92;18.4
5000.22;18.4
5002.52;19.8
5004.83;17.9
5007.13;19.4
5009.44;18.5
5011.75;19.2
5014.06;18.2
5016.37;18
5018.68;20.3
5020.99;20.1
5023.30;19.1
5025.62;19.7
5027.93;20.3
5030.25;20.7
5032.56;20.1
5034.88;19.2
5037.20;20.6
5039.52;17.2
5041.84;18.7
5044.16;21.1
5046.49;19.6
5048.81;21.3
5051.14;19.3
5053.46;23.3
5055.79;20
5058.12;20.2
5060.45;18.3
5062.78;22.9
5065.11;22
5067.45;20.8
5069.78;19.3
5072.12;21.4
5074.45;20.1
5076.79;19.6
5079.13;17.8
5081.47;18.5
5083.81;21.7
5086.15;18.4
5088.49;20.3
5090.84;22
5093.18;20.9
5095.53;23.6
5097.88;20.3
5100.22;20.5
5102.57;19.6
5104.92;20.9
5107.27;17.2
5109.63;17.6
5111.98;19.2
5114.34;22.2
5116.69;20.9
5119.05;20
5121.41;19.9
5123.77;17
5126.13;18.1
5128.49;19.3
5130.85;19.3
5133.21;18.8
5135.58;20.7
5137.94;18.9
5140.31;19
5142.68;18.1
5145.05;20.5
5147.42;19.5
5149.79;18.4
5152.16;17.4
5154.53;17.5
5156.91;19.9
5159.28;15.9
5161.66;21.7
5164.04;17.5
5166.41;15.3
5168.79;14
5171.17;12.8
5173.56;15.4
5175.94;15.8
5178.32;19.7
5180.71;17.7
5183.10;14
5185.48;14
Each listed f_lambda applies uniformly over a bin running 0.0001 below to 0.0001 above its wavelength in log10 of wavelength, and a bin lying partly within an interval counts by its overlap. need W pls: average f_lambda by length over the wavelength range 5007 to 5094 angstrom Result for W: 20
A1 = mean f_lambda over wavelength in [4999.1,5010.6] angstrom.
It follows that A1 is 18.8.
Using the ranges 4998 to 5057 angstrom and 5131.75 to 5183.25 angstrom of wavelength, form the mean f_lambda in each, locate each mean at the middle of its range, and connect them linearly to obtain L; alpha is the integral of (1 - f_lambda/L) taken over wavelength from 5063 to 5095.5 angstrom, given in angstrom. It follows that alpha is -2.7 angstrom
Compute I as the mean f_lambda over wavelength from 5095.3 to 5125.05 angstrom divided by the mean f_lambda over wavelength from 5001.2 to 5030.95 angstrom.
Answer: 1.03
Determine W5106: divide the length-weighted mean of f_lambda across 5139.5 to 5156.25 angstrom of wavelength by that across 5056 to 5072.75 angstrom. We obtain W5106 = 0.90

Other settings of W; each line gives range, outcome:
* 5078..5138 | 19.8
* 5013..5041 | 19.5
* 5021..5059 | 20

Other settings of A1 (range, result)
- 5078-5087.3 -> 19.1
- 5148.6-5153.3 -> 17.9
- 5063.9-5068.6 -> 21.4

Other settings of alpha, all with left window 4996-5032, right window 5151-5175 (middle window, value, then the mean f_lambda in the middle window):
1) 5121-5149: -3.0 angstrom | 19.1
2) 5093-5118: -3.6 angstrom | 20.2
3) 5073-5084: -0.7 angstrom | 19.4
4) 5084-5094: -1.4 angstrom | 20.5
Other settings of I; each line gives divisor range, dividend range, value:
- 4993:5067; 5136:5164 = 0.95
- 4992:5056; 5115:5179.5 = 0.93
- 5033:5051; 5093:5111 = 1.02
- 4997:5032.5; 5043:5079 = 1.07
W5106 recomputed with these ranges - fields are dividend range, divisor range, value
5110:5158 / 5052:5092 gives 0.94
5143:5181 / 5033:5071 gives 0.86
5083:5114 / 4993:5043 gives 1.04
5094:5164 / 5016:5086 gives 0.97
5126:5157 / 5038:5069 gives 0.93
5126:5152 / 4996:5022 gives 1.01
